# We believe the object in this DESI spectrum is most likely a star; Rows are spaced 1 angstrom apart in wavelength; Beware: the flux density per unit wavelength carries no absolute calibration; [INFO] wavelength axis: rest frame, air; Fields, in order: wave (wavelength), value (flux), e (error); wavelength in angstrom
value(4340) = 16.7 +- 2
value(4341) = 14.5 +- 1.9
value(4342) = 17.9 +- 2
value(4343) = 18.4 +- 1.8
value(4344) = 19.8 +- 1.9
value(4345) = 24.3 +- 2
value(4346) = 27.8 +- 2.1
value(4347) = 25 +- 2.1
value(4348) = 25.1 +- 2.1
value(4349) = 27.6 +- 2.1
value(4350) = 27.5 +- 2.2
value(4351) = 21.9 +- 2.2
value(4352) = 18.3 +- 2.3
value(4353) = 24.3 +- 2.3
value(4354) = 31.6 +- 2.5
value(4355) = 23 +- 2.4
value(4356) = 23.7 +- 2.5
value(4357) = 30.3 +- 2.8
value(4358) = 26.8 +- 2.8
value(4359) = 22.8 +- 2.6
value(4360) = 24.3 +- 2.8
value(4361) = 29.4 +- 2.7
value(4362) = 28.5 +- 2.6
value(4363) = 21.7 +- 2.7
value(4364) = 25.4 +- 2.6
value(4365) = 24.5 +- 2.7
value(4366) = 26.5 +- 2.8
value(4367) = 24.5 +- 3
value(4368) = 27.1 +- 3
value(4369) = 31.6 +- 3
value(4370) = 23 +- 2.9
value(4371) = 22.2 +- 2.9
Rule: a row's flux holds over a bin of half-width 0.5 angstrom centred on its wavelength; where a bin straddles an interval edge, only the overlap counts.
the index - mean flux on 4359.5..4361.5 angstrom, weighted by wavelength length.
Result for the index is 26.9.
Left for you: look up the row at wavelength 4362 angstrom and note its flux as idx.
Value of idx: 28.5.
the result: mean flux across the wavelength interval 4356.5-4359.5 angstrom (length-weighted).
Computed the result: 26.6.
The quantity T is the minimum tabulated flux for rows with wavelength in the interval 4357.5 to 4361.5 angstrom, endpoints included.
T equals 22.8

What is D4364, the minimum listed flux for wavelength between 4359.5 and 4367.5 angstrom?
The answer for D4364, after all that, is 21.7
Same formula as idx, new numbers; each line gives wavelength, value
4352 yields 18.3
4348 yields 25.1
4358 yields 26.8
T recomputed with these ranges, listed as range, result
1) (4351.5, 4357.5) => 18.3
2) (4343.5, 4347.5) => 19.8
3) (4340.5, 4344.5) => 14.5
